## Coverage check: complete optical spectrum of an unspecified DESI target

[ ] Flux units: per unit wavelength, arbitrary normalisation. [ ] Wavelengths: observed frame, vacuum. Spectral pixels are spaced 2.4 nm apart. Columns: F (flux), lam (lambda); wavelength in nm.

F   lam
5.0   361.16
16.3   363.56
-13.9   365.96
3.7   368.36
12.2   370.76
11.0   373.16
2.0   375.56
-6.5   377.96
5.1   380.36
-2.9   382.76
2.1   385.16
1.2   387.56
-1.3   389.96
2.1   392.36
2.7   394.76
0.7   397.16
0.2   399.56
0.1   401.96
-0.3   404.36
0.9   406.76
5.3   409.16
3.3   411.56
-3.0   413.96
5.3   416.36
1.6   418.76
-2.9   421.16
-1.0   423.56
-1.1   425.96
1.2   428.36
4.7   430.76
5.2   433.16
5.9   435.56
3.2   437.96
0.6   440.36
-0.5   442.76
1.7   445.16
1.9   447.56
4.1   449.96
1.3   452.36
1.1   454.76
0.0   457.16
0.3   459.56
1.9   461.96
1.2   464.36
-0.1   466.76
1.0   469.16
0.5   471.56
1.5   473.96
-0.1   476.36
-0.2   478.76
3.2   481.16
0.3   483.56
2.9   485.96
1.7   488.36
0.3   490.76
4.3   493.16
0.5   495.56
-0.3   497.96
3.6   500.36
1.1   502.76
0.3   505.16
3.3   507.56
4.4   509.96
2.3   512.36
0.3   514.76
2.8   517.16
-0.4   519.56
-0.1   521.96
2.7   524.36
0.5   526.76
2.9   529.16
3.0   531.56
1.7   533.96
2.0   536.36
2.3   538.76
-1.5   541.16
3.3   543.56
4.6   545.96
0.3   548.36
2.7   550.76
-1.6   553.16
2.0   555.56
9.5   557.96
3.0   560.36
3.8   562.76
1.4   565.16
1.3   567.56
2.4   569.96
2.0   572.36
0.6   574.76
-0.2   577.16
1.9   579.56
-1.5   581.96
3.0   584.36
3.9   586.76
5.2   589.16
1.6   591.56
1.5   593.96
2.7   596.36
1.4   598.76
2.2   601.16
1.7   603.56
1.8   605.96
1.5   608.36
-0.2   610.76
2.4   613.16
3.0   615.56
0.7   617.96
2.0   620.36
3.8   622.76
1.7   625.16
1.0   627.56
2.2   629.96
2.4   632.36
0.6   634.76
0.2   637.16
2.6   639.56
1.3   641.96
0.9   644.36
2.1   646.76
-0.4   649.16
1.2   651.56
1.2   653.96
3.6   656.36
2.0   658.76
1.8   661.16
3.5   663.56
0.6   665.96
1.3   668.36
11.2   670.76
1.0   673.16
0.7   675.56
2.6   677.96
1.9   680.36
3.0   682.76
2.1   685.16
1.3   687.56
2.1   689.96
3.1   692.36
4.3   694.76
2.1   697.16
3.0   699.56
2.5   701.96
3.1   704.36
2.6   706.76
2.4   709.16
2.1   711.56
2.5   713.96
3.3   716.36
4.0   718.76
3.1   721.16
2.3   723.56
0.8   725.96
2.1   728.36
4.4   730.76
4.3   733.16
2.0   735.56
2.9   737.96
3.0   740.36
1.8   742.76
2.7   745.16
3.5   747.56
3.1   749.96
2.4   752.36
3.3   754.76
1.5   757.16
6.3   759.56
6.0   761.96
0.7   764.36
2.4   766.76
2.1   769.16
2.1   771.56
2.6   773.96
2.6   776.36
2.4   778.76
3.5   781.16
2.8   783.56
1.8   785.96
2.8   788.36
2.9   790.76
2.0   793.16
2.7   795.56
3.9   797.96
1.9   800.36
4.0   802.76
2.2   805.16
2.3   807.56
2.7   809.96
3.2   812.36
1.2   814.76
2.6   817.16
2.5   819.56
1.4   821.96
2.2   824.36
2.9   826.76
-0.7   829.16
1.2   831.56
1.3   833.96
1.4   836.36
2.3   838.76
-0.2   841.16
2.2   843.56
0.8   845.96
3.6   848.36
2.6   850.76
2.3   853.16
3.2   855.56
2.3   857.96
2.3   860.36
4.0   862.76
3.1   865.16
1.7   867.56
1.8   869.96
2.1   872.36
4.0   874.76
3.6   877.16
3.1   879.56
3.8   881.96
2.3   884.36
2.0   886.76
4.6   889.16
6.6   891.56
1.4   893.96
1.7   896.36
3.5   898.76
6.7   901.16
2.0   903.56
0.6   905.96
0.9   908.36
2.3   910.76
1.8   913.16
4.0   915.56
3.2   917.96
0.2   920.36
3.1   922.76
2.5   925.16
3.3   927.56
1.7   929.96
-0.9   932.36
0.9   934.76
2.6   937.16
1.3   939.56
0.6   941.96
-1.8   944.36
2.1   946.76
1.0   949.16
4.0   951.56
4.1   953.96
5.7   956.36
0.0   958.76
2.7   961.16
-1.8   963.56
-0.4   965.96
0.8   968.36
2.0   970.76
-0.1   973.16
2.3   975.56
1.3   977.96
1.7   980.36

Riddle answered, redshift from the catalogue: 0.797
